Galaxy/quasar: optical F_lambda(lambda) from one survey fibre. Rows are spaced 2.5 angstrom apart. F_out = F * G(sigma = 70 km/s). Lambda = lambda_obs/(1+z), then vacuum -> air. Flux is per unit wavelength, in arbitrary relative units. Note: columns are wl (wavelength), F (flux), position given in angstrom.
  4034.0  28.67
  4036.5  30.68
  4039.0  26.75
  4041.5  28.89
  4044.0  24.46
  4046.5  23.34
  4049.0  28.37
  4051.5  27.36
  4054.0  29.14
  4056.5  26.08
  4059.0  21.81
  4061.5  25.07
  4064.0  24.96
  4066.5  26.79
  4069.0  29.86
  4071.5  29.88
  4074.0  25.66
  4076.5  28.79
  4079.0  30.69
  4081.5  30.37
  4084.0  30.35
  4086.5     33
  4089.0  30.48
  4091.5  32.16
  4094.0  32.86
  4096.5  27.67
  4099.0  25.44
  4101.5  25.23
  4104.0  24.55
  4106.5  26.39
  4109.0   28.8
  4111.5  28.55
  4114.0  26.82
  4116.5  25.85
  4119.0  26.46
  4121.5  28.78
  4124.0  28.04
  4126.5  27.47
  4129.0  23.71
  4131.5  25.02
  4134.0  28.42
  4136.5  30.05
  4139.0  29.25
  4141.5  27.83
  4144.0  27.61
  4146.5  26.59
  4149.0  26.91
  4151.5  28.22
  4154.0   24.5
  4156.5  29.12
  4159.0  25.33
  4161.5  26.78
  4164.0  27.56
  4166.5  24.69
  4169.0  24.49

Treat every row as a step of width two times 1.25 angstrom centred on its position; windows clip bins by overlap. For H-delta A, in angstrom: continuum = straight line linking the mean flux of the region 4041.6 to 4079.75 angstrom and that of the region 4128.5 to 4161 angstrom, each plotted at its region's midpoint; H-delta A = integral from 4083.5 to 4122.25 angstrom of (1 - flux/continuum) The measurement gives -1.84 angstrom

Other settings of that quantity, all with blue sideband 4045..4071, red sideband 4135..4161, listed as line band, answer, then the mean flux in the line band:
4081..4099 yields -2.6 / 30.6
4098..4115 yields 0.3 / 26.6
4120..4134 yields 0.3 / 26.8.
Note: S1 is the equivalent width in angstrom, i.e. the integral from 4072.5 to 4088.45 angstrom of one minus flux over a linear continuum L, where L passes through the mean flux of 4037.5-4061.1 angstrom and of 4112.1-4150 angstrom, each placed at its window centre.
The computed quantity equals -1.9 angstrom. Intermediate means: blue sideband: 26.2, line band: 29.8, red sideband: 27.3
